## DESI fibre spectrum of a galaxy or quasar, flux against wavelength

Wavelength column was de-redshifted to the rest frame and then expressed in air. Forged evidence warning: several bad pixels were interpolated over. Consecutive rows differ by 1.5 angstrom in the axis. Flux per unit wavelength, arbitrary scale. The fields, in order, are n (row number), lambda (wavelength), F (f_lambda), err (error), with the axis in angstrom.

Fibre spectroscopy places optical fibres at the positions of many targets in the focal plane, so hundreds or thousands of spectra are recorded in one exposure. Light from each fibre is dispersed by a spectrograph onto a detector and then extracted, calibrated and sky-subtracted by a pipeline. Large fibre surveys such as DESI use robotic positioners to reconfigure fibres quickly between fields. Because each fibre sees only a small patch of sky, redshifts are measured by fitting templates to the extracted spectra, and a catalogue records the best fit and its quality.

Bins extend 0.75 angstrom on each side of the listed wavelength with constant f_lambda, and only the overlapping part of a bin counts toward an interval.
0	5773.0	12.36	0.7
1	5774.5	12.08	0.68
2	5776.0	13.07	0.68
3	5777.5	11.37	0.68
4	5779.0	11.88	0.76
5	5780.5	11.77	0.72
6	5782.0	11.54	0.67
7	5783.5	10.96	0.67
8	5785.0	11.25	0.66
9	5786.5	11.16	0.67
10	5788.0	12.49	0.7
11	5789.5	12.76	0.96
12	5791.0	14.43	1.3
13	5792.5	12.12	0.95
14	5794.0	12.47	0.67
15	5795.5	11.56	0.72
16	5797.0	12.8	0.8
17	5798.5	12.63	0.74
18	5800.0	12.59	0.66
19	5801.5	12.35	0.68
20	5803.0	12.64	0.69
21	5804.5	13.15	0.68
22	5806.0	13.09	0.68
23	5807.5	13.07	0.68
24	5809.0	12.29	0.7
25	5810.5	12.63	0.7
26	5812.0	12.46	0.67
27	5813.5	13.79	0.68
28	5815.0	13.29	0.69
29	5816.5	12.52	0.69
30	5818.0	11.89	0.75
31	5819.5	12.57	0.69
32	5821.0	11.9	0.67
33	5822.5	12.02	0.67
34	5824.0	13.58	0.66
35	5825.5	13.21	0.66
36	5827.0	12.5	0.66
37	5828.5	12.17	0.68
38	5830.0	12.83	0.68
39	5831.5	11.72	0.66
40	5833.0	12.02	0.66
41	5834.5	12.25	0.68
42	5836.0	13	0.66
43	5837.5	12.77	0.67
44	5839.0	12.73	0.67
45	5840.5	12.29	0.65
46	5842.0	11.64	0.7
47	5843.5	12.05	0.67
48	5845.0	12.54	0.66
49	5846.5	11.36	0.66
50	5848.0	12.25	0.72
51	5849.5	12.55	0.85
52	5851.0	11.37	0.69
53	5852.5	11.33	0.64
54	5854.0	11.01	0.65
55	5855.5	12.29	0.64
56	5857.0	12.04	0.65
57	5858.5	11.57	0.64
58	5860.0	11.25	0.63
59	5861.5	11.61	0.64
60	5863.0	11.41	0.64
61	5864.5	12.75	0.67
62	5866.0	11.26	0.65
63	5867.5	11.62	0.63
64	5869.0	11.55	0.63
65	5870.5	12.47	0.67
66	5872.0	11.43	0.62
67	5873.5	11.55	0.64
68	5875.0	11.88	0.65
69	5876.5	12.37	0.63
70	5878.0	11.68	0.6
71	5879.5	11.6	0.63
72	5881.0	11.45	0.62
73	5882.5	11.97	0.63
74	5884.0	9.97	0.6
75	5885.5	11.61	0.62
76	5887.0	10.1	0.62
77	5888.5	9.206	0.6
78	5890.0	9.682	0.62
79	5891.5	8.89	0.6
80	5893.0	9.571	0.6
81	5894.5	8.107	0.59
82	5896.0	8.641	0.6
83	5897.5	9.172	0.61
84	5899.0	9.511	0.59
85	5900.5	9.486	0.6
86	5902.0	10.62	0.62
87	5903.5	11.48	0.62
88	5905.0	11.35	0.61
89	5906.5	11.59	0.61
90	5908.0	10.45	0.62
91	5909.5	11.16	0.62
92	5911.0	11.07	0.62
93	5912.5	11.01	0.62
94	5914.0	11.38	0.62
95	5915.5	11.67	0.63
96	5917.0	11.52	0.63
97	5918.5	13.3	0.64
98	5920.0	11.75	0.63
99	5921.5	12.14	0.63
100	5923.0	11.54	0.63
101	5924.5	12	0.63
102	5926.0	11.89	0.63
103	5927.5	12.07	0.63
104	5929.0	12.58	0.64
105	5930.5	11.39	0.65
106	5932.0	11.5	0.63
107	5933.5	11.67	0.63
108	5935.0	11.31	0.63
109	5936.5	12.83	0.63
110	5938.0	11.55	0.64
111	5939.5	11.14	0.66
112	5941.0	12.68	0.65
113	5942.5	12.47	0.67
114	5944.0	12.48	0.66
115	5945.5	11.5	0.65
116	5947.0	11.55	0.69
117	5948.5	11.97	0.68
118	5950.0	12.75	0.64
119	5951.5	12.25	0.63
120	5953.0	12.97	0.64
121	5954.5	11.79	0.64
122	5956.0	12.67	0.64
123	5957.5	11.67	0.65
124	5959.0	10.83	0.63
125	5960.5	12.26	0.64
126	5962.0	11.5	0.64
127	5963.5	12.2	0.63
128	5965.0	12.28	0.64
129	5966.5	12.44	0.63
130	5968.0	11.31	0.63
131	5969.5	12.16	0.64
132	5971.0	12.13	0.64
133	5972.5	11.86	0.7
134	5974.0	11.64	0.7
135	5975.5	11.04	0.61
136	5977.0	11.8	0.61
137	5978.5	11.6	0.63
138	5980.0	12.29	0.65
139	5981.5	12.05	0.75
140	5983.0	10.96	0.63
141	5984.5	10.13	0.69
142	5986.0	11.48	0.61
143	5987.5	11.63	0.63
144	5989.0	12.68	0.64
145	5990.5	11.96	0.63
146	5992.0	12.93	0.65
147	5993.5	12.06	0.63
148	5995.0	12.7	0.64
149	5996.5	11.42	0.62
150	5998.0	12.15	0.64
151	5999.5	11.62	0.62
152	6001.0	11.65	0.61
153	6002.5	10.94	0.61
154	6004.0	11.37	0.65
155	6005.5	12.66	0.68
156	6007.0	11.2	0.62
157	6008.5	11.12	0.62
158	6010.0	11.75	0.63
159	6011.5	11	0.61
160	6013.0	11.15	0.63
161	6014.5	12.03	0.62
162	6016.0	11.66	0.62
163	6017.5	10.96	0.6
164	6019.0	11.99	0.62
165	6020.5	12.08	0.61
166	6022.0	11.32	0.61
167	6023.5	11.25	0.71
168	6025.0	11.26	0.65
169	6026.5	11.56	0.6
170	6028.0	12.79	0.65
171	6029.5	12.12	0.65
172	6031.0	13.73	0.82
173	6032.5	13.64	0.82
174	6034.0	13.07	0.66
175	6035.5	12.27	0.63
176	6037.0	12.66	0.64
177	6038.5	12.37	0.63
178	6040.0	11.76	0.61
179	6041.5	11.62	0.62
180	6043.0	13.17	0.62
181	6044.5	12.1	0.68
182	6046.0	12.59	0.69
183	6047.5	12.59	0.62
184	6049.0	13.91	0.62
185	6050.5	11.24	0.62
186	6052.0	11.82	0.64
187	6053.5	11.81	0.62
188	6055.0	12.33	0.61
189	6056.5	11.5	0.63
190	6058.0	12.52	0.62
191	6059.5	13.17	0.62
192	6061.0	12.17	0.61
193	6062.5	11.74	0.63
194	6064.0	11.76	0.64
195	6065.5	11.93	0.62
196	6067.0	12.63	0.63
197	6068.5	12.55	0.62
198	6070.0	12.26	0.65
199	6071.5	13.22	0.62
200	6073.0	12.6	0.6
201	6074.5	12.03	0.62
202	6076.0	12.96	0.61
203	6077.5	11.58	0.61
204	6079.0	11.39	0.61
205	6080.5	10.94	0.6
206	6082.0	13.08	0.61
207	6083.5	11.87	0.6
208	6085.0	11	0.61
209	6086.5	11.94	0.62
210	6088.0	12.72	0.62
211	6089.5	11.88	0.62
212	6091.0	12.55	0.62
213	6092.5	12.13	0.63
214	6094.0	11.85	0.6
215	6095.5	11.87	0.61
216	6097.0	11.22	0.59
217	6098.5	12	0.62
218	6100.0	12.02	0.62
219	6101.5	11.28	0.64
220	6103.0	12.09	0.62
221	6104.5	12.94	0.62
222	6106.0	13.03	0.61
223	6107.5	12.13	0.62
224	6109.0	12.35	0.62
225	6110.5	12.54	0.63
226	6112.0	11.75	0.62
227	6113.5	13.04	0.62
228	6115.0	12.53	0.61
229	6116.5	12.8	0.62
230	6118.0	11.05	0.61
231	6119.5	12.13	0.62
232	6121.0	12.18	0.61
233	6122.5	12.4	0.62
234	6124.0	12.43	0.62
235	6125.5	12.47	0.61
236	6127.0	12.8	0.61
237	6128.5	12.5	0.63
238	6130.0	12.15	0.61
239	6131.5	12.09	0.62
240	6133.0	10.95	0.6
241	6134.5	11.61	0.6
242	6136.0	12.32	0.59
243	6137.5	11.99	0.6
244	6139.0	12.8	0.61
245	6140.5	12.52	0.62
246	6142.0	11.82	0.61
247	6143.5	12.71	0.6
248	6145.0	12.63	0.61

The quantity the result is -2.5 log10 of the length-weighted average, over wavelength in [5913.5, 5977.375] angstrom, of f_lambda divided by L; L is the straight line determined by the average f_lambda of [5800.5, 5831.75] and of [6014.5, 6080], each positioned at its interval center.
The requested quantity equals 0.04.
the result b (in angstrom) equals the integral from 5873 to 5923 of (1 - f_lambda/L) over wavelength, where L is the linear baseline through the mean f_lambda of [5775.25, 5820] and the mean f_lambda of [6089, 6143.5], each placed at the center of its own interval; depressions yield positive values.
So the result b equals 6.2 angstrom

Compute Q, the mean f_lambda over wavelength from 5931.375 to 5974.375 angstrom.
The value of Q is 12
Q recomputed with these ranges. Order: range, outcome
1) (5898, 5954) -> 11.7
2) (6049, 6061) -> 12.2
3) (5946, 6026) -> 11.8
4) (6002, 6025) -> 11.5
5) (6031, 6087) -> 12.3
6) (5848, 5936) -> 11.2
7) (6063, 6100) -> 12.1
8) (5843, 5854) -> 11.9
